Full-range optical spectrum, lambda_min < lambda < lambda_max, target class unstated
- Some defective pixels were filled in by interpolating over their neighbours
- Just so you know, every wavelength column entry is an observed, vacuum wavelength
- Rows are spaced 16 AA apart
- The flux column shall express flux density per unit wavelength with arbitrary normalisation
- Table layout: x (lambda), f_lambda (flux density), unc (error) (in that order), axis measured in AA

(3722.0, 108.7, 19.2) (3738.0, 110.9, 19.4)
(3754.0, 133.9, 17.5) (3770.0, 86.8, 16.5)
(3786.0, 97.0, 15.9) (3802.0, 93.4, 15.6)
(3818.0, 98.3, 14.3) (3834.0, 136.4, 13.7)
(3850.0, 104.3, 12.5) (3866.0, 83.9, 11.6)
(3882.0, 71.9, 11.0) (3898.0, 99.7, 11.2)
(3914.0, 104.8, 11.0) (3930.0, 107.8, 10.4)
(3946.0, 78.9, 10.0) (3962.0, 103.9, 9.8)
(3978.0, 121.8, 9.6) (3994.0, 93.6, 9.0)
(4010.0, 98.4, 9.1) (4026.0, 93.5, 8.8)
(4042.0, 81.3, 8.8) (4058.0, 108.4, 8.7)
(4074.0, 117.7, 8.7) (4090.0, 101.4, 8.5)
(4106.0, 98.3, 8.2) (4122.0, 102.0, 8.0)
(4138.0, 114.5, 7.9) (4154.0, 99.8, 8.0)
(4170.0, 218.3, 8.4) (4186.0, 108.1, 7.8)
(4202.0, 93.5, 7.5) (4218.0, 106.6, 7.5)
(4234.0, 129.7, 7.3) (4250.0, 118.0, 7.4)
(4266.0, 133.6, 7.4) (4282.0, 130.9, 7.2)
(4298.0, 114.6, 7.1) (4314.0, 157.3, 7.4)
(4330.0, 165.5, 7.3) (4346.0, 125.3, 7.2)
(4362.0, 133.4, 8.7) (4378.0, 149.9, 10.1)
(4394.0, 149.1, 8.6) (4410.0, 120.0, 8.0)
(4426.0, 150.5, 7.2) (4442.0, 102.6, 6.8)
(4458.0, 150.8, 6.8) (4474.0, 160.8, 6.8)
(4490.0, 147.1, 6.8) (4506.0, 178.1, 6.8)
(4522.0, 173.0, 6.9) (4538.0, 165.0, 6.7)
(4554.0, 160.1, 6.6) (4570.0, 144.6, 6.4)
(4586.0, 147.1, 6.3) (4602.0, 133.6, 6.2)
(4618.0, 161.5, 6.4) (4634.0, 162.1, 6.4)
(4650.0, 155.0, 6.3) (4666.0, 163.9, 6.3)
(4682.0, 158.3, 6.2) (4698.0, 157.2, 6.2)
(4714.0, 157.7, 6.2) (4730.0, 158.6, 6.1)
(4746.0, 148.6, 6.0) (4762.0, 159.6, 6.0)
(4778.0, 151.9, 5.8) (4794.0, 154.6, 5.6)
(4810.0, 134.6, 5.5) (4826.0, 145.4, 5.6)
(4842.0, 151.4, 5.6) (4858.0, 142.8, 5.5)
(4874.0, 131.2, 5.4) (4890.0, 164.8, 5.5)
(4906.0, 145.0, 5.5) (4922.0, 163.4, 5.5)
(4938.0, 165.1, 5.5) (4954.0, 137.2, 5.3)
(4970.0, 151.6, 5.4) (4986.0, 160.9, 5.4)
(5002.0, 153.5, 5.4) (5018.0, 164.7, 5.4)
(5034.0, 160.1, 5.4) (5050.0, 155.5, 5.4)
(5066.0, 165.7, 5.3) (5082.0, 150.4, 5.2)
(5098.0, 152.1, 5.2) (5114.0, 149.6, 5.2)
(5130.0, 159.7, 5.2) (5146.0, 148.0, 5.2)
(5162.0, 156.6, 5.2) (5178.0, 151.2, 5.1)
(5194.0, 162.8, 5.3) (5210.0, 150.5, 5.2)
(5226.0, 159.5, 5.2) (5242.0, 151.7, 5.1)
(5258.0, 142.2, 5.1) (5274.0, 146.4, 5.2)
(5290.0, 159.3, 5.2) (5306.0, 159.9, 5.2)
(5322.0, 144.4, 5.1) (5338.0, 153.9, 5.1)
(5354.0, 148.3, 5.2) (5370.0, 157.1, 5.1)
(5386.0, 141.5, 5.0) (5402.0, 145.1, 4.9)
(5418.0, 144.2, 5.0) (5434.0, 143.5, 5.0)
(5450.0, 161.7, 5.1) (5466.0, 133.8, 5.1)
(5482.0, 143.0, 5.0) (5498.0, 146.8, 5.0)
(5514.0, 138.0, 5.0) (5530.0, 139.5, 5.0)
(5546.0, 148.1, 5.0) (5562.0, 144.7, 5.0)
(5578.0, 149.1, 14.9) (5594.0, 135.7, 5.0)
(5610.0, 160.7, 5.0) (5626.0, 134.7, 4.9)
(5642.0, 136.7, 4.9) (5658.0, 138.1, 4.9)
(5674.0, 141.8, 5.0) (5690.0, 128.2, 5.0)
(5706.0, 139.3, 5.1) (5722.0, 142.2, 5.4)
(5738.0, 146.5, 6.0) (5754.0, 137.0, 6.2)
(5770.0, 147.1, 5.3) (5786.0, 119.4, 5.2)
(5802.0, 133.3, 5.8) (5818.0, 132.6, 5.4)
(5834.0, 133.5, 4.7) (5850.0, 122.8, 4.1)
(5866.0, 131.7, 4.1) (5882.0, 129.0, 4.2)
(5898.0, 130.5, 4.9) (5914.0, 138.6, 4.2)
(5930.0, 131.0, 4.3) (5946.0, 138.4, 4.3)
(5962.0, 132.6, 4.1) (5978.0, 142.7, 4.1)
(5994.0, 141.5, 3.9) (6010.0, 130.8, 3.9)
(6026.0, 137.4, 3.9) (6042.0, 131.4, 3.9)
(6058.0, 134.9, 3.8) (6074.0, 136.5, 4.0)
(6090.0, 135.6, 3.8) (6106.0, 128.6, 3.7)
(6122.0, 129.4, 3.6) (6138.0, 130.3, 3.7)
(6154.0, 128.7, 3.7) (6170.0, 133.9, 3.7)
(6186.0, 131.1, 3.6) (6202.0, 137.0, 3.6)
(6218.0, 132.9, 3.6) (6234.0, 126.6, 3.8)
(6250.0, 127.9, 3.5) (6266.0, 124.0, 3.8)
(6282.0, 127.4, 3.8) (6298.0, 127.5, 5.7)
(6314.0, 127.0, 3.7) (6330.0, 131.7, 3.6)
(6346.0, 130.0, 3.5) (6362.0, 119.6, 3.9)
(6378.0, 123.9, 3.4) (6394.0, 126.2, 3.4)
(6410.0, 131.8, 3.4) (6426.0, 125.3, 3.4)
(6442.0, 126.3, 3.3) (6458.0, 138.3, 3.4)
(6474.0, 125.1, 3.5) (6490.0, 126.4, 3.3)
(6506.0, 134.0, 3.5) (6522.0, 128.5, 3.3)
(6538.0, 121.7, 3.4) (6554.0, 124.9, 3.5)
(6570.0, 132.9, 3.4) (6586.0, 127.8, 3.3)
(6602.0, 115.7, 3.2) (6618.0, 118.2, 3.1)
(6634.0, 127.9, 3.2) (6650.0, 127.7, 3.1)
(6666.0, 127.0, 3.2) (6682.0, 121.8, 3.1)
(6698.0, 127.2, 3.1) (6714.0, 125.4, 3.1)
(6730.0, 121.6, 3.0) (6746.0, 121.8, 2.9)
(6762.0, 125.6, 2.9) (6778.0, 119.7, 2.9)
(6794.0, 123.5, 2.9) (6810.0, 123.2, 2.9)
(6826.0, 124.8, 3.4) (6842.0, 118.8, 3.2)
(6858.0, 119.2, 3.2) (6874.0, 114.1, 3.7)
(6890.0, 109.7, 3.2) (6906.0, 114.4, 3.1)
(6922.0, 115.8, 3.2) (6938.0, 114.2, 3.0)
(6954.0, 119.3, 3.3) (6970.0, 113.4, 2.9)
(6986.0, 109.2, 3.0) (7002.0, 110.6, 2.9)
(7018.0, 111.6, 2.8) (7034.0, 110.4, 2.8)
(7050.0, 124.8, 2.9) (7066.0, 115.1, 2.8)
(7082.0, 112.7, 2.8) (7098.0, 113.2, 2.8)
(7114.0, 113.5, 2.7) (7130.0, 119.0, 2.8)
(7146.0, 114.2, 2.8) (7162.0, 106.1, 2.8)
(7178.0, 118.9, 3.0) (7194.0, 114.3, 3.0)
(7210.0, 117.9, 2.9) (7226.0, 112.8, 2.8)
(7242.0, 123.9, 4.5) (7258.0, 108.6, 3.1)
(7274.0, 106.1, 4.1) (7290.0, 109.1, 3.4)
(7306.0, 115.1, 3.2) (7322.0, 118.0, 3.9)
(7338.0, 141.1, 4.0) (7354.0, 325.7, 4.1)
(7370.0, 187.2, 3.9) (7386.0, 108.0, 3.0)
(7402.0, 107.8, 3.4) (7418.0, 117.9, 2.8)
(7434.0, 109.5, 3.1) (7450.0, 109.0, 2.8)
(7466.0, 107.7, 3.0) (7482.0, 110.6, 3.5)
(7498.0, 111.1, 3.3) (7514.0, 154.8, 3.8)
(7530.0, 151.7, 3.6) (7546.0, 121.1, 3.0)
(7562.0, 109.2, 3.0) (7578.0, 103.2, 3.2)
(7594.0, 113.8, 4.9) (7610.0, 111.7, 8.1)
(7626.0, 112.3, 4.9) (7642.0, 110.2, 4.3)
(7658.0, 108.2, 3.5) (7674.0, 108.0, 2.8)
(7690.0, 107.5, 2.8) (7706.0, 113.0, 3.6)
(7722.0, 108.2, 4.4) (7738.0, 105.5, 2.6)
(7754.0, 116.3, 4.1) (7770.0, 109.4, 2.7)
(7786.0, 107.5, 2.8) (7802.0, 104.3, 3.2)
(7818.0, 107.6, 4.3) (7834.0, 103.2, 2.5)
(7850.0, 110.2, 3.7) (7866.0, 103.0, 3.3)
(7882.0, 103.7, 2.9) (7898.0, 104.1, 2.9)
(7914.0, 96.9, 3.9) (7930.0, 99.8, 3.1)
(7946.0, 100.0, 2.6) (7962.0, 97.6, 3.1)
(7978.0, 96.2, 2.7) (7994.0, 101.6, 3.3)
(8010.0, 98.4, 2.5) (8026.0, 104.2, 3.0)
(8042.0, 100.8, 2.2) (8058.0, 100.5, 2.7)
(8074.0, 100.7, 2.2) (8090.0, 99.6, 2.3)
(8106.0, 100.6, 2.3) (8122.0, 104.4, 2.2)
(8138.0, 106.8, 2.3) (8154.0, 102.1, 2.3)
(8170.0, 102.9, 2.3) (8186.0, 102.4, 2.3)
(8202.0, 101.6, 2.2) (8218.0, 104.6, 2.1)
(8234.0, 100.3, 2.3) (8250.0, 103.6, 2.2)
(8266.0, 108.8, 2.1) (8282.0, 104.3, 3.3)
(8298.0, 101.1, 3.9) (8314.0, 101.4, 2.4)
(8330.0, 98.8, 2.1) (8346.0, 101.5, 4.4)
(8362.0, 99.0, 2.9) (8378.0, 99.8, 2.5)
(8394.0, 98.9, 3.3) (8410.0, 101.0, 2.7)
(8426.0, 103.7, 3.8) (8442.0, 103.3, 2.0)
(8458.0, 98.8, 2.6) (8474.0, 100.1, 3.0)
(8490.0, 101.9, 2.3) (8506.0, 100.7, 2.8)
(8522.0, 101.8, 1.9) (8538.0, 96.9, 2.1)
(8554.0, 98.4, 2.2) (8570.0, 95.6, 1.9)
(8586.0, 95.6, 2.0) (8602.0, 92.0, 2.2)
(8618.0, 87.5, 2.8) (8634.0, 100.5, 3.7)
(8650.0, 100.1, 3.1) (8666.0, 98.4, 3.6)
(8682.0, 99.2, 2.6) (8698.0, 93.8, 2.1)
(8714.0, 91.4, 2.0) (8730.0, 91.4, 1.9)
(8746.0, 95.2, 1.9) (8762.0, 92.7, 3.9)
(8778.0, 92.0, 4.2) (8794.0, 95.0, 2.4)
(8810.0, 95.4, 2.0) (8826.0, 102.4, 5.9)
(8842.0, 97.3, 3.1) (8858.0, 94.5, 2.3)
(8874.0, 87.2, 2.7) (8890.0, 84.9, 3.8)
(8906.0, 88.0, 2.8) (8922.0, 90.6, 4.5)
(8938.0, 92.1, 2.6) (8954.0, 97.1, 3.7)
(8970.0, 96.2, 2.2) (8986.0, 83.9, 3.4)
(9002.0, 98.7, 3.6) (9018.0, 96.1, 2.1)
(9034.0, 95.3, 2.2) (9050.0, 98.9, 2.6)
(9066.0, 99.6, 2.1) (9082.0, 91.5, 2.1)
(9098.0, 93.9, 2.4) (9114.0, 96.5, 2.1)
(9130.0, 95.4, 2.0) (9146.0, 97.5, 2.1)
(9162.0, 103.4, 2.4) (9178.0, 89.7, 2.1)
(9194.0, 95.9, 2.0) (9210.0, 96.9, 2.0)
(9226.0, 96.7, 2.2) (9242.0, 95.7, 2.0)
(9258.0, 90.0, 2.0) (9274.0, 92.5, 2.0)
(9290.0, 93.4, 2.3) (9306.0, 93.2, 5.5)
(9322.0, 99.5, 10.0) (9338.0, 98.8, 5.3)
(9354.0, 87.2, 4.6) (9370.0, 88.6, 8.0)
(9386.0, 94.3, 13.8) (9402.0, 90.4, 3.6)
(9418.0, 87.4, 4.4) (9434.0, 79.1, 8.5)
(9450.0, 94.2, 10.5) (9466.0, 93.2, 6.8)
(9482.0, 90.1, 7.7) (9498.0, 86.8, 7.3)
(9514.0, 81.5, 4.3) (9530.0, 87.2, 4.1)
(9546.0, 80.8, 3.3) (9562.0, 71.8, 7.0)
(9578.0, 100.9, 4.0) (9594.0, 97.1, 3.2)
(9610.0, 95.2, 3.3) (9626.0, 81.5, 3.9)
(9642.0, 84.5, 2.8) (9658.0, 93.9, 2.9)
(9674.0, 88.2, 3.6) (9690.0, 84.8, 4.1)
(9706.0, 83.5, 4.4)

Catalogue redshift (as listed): 0.12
